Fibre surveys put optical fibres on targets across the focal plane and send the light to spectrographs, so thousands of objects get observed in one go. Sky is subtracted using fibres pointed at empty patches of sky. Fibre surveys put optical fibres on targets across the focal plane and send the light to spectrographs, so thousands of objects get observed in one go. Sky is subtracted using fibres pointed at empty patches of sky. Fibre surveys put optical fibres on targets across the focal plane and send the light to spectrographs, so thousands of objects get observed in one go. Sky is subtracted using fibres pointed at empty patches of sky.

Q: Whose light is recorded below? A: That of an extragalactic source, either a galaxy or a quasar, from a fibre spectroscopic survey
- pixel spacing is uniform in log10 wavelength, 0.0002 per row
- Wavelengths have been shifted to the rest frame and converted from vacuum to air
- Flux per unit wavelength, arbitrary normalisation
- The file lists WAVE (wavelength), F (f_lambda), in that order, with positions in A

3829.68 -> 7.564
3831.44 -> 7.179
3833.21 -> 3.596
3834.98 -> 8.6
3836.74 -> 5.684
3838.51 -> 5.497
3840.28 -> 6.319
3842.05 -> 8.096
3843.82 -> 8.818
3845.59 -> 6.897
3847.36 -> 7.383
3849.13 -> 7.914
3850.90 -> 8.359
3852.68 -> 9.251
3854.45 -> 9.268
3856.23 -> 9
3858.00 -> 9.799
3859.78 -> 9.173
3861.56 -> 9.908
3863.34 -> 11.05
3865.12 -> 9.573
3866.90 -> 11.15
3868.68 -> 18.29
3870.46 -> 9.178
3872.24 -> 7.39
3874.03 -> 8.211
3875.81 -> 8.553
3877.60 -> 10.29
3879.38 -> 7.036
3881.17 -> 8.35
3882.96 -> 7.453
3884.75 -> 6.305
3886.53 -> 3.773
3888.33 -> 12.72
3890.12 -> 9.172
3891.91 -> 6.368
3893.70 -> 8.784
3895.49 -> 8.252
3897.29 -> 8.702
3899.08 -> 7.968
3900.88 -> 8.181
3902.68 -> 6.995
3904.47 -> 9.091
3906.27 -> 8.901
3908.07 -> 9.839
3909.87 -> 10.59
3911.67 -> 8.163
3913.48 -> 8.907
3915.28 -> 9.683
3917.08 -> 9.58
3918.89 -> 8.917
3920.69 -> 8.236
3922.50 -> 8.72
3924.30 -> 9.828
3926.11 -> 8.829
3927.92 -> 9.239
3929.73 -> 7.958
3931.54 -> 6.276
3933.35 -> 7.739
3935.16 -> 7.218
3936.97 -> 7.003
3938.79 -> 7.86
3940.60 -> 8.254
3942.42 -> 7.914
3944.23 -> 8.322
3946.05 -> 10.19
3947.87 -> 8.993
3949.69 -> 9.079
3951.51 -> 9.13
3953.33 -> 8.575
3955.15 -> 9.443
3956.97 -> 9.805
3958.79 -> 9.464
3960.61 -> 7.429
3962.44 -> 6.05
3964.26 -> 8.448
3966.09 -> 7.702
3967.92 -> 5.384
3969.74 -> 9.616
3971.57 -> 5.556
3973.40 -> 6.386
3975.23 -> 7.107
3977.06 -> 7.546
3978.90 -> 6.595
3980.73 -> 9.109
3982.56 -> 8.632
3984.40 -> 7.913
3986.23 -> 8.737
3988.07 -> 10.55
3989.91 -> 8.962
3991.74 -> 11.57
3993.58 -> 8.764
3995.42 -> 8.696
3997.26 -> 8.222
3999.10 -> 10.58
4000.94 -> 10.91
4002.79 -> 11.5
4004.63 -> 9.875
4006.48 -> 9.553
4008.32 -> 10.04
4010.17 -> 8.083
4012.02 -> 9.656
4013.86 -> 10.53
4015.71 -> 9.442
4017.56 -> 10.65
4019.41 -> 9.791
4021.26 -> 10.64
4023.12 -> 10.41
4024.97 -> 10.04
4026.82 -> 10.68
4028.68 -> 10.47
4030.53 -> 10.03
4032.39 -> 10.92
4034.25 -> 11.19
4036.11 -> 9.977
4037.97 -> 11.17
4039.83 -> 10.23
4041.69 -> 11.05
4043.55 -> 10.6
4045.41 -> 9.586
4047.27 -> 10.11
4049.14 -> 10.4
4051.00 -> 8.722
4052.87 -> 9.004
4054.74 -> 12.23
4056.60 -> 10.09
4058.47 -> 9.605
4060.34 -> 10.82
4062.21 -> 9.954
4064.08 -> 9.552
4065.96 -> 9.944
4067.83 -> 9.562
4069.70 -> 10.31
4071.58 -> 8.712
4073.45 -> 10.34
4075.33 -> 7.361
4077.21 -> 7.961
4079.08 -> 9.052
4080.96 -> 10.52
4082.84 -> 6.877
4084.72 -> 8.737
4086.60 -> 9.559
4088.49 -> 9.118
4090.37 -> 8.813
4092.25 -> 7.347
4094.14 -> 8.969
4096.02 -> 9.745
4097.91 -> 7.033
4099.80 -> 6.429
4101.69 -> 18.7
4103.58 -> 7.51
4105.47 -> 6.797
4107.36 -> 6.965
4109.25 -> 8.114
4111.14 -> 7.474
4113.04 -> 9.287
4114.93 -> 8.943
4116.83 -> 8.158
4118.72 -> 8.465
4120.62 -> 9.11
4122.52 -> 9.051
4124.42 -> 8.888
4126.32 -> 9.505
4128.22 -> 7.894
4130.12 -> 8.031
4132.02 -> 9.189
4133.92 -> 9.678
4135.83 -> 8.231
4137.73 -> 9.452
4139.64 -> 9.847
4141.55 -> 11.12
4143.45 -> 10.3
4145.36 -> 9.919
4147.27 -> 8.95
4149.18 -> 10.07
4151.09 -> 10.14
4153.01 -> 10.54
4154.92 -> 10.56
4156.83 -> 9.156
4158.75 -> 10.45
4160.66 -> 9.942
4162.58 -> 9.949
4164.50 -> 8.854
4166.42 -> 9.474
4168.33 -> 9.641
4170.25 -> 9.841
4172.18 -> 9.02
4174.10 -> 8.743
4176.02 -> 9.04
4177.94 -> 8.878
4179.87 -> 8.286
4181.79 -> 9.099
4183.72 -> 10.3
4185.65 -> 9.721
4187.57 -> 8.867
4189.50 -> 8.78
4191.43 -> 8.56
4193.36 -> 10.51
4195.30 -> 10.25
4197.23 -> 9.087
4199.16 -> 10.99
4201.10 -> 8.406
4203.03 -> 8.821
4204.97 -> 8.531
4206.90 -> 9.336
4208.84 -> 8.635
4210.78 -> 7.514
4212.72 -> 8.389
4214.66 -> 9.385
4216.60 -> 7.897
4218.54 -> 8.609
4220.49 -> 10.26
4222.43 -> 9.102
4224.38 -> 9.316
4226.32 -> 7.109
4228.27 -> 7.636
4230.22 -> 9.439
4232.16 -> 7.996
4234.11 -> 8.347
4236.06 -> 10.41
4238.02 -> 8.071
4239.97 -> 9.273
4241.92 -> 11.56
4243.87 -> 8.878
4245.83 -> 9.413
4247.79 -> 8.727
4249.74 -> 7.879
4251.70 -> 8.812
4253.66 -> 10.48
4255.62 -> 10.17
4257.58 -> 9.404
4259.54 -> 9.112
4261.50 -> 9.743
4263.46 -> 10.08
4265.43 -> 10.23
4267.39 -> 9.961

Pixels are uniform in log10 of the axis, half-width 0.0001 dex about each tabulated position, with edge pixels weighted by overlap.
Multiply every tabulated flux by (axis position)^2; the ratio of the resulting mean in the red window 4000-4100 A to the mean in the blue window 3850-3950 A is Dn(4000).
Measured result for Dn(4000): 1.19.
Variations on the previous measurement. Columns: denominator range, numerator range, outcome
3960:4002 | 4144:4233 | 1.23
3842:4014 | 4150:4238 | 1.20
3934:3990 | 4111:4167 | 1.26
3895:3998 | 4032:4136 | 1.18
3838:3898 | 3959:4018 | 1.07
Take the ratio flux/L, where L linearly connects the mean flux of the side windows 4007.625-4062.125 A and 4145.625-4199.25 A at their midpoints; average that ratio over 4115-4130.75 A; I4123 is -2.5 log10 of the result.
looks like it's 0.13 mag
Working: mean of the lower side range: 10.2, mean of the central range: 8.67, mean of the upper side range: 9.54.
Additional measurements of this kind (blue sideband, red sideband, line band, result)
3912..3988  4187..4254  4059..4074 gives -0.154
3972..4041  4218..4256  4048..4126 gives 0.032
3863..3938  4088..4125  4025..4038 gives -0.204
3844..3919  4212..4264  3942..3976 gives 0.103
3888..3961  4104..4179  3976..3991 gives 0.034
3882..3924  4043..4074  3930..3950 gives 0.105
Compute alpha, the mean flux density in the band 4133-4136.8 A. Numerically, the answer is 8.95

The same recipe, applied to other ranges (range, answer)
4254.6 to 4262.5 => 9.62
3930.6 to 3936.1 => 7.09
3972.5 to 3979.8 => 6.9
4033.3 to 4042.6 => 10.7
